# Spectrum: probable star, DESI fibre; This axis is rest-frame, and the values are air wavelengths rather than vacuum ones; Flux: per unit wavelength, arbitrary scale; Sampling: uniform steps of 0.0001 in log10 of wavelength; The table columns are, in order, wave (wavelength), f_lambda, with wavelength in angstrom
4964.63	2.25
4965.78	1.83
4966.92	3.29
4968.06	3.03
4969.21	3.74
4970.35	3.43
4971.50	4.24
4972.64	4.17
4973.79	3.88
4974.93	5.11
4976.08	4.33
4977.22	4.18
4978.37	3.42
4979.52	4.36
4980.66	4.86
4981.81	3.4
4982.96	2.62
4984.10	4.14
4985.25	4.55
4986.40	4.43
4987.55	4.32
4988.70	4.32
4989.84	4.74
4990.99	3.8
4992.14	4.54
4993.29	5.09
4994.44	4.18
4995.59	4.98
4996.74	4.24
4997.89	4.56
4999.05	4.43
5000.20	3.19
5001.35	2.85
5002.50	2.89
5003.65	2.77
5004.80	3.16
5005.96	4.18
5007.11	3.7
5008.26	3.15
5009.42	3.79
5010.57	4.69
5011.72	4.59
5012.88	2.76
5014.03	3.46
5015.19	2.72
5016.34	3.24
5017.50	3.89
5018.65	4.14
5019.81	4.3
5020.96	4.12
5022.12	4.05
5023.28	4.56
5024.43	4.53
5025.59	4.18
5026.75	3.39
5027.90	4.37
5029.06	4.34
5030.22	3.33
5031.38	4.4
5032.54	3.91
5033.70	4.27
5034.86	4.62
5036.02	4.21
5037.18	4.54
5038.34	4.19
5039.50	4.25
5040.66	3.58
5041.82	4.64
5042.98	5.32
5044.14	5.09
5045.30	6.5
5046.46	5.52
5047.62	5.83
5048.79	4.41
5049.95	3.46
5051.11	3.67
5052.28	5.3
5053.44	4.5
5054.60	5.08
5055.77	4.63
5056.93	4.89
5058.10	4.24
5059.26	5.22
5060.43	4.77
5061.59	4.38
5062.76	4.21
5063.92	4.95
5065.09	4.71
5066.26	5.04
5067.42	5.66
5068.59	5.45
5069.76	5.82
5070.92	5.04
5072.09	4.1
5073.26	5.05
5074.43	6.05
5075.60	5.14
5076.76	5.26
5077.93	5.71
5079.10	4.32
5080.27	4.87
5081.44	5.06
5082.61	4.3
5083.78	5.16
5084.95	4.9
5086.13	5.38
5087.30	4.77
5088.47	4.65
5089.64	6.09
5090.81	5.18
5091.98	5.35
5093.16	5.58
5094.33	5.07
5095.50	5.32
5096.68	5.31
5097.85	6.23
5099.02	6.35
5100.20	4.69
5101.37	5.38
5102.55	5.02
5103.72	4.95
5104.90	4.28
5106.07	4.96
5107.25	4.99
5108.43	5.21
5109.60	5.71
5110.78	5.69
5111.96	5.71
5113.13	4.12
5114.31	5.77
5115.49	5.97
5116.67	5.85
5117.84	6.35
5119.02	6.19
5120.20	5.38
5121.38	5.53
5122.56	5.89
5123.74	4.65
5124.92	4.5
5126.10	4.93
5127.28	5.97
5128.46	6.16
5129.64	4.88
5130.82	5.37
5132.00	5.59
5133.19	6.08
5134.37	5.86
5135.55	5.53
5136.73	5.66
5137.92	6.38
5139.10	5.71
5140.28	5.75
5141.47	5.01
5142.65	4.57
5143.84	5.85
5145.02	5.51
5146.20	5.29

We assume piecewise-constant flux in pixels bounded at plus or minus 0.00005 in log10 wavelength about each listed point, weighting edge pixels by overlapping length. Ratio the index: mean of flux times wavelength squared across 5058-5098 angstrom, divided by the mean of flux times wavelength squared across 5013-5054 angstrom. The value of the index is 1.21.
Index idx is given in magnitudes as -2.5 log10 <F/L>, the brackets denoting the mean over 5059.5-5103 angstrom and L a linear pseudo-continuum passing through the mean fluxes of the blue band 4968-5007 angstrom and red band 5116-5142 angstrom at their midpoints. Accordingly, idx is -0.016 mag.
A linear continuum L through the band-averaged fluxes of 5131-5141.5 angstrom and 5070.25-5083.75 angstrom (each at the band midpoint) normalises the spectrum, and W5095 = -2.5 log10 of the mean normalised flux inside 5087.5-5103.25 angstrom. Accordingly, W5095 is -0.030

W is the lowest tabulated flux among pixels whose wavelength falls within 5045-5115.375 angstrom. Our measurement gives 3.46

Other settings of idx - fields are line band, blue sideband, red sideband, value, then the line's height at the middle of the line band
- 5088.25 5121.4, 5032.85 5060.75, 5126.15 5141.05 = -0.010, 5.37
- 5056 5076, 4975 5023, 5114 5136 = -0.033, 4.83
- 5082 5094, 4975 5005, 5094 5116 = -0.003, 5.12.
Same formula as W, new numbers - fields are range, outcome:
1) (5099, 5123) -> 4.12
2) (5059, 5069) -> 4.21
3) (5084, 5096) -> 4.65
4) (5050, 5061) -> 3.67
